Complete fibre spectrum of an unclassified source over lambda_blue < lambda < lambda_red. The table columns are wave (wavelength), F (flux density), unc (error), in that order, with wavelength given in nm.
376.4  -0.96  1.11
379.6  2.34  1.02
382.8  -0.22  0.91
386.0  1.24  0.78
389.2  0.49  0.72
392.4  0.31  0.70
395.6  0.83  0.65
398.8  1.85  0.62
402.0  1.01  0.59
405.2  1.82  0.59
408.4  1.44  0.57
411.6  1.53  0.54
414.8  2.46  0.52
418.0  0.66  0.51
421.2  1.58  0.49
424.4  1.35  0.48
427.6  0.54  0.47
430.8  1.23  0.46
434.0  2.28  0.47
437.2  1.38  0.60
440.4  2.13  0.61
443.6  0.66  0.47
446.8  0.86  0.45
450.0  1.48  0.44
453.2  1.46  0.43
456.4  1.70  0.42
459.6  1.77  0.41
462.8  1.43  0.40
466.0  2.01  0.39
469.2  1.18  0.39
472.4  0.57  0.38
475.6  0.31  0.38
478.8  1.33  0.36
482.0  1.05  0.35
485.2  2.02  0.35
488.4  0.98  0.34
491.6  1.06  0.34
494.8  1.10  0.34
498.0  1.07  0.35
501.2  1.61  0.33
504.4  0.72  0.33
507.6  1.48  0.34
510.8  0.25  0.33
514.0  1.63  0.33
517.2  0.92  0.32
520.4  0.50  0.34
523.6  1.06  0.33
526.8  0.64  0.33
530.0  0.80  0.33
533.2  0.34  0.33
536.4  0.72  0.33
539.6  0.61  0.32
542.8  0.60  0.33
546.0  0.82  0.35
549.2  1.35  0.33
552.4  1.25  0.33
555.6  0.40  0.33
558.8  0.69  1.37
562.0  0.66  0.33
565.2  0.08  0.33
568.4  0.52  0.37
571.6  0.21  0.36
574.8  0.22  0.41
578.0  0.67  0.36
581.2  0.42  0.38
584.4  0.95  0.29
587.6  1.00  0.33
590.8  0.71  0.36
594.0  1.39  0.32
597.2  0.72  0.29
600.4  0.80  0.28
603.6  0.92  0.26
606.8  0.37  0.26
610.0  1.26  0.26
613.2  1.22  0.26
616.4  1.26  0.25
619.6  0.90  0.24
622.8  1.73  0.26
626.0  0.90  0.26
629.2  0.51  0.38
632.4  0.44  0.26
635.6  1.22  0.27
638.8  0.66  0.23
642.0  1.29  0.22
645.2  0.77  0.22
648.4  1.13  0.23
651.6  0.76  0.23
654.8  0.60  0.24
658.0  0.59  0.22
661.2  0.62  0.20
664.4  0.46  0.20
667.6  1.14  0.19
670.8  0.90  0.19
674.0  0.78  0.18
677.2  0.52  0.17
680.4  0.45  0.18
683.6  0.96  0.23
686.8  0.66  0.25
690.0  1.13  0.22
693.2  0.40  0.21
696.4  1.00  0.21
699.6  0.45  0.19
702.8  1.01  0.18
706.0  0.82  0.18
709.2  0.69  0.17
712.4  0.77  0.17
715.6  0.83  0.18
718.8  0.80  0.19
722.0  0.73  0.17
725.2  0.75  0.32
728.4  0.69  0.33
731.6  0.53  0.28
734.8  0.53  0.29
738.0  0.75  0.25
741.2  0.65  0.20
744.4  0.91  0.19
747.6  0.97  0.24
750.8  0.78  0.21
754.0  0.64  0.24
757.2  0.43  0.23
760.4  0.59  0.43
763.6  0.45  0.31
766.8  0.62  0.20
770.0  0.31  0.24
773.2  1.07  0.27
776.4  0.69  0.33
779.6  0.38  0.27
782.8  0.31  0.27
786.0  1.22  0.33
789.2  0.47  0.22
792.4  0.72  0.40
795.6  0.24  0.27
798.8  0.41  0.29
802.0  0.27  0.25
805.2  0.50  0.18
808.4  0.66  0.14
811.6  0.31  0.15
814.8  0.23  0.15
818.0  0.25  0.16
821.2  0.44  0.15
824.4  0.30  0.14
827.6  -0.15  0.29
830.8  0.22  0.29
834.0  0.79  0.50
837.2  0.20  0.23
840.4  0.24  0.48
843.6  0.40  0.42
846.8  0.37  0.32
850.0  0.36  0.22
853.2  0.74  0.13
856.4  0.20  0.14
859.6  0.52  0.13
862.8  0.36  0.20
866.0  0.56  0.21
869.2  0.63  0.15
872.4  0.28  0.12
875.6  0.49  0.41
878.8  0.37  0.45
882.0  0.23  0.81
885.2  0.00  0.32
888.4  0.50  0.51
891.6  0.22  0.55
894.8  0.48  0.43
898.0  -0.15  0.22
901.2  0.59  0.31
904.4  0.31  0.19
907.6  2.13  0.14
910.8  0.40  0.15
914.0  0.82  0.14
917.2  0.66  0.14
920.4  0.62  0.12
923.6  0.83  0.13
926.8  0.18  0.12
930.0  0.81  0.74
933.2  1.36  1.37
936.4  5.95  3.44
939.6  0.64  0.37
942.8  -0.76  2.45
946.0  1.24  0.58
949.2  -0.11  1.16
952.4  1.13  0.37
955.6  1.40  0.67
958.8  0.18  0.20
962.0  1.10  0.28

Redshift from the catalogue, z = 1.44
